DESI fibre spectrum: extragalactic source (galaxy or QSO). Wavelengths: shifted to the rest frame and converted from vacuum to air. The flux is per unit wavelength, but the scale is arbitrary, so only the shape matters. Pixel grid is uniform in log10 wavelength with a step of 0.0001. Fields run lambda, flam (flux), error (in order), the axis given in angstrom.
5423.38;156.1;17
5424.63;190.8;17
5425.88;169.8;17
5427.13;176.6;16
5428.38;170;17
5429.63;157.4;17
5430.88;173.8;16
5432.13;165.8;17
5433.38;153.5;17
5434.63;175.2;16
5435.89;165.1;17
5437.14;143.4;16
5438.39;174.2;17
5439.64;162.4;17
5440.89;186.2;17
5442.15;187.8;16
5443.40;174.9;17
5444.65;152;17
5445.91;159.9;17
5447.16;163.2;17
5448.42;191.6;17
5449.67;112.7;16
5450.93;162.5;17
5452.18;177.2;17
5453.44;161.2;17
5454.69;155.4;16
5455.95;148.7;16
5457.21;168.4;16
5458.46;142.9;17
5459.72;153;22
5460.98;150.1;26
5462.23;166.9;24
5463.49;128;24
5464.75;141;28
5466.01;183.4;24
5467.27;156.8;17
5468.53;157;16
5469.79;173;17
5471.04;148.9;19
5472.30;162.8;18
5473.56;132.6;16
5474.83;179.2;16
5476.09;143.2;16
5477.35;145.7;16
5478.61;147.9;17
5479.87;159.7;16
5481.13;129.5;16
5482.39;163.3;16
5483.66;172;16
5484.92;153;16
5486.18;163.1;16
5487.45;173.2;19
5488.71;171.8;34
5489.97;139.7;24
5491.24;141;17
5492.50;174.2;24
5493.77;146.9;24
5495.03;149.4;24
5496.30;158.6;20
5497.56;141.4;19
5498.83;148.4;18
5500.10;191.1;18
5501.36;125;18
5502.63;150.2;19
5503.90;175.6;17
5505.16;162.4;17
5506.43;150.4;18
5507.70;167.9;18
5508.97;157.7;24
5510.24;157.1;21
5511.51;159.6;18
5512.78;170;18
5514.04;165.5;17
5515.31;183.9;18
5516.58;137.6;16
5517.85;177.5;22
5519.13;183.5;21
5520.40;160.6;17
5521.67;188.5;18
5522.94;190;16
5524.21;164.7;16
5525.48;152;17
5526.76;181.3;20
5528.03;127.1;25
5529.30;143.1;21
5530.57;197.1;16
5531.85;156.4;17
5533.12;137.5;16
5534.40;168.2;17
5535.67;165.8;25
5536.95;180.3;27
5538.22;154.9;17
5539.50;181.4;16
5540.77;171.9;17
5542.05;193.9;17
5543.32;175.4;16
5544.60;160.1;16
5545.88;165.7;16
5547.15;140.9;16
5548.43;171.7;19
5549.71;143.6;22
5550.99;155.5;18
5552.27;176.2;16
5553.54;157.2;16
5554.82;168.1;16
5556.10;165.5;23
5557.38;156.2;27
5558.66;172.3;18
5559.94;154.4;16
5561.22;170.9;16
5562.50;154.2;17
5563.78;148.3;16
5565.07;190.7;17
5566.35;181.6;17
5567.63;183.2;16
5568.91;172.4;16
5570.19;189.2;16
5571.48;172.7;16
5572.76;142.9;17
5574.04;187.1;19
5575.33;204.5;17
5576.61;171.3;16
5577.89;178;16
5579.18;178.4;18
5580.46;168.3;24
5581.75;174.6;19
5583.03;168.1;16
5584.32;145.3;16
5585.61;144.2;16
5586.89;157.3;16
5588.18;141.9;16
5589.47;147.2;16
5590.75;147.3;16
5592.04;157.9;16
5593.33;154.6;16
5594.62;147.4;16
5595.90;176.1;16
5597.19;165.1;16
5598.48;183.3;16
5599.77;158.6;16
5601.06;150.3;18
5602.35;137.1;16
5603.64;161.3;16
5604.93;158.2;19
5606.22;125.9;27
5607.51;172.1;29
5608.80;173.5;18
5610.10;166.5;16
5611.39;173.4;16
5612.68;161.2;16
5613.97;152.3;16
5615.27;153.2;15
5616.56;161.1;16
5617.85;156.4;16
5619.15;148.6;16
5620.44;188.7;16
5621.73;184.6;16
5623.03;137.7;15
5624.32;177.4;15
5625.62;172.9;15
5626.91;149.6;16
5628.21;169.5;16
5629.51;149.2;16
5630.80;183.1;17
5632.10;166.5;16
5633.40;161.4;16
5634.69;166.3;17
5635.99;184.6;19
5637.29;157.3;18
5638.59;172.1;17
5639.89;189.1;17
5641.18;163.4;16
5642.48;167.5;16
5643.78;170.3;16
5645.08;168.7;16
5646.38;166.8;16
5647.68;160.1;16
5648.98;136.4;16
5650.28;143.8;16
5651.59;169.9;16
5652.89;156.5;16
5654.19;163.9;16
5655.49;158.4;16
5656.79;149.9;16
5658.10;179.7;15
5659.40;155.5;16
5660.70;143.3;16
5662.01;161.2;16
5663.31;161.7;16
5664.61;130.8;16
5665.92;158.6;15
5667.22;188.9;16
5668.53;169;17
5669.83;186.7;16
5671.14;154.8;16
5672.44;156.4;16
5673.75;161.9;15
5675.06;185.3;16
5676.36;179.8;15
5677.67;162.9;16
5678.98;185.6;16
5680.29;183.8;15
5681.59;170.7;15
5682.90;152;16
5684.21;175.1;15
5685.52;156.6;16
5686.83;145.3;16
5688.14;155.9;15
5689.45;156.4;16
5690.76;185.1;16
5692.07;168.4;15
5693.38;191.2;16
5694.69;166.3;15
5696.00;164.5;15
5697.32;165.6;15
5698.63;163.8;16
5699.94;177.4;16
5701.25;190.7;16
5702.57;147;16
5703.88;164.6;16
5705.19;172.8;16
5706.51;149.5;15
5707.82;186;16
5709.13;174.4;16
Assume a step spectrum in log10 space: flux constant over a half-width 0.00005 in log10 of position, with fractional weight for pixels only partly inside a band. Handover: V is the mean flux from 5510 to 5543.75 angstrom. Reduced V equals 168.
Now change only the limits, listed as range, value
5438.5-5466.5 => 161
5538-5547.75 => 169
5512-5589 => 167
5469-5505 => 156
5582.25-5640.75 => 161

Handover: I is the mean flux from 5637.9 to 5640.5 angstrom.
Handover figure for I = 180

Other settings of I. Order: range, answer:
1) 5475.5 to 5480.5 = 149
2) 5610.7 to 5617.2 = 160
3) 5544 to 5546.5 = 163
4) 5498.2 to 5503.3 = 154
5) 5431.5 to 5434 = 160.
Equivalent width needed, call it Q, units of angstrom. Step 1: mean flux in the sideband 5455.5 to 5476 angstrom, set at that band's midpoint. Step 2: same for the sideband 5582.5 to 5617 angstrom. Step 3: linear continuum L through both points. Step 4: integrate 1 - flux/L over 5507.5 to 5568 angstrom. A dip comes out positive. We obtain -3.7 angstrom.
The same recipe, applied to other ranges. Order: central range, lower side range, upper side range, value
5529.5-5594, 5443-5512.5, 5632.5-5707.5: -2.1 angstrom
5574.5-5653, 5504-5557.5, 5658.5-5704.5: 1.4 angstrom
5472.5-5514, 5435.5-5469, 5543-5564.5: 1.0 angstrom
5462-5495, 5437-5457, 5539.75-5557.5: 1.7 angstrom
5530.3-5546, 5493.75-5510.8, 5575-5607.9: -1.2 angstrom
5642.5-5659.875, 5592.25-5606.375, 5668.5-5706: 0.4 angstrom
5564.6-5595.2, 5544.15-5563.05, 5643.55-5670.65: -1.1 angstrom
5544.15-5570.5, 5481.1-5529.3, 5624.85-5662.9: -0.6 angstrom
